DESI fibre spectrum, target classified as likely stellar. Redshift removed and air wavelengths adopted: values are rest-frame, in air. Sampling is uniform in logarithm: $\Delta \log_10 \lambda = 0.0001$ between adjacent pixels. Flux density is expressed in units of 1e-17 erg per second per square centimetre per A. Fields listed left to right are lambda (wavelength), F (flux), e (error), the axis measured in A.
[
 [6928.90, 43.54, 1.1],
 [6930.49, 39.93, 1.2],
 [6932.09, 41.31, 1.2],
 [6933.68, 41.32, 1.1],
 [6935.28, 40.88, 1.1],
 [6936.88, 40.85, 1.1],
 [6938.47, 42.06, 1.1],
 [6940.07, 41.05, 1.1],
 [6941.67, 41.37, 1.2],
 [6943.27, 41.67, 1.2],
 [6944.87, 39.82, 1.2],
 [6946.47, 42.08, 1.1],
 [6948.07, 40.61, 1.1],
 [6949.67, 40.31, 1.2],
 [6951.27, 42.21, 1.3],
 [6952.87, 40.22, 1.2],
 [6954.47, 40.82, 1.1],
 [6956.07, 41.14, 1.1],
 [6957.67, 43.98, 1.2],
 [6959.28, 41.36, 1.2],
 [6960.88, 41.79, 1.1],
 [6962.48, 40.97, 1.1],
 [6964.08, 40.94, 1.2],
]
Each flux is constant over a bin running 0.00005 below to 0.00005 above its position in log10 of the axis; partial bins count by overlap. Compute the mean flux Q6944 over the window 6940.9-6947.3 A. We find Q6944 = 41.2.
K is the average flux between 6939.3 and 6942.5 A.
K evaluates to 41.2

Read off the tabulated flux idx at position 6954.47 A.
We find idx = 40.82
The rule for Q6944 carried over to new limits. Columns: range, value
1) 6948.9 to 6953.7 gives 40.9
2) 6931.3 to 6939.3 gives 41.3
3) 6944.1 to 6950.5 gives 40.7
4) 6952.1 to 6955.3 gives 40.6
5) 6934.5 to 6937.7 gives 40.9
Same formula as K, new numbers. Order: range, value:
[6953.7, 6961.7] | 41.8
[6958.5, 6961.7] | 41.6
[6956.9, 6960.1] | 42.6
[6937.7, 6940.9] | 41.5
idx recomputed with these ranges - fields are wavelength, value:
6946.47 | 42.08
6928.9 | 43.54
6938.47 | 42.06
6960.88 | 41.79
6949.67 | 40.31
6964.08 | 40.94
